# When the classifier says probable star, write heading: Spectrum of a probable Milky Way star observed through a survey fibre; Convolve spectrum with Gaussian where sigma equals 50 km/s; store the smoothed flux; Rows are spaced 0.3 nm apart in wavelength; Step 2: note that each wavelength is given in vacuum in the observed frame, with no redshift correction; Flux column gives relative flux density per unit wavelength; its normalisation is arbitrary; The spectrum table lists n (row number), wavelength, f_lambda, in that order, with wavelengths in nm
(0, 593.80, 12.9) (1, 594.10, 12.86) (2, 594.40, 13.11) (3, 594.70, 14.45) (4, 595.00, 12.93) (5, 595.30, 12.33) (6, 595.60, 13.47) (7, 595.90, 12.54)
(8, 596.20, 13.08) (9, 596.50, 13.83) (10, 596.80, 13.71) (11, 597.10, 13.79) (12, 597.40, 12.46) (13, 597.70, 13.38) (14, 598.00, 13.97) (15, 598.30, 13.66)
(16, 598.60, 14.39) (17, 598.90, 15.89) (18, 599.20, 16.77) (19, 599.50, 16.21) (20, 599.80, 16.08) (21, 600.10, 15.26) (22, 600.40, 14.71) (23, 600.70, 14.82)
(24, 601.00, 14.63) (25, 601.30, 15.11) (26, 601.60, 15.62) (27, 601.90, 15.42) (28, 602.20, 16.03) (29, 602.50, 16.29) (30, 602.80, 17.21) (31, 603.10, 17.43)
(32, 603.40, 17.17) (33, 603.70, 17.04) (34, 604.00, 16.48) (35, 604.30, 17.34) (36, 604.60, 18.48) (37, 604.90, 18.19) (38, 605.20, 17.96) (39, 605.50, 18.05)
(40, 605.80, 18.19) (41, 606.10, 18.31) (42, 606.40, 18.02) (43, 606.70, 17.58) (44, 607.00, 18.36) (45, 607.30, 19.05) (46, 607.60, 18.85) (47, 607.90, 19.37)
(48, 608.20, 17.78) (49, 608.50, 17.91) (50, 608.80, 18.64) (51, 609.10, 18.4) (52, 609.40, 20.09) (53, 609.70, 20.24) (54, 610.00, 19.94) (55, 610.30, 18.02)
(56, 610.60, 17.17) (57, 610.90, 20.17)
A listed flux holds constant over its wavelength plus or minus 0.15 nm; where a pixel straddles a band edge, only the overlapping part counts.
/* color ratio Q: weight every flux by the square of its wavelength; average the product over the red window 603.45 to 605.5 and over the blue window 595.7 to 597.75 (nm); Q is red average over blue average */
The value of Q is 1.36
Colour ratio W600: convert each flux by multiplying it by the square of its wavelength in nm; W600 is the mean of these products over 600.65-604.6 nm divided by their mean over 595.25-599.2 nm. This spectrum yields 1.2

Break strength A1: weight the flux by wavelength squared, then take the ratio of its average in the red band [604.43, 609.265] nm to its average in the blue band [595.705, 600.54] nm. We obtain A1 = 1.31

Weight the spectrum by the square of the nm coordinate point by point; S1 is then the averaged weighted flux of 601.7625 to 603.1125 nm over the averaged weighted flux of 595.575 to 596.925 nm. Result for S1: 1.26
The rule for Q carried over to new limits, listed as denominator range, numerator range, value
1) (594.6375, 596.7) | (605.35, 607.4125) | 1.43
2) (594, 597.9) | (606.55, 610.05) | 1.48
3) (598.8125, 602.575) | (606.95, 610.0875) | 1.25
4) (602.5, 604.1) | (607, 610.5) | 1.13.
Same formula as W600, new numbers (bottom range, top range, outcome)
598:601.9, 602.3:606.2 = 1.17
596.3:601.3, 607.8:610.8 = 1.33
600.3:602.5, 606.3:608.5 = 1.23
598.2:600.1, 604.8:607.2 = 1.19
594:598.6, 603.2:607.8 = 1.39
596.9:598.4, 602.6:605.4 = 1.33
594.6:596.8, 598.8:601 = 1.20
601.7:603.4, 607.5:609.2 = 1.14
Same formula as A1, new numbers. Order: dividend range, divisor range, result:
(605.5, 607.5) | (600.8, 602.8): 1.19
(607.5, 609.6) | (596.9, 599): 1.40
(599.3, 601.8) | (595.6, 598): 1.17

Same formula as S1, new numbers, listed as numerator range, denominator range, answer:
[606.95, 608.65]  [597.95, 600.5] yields 1.25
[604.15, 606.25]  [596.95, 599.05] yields 1.33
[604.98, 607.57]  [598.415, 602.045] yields 1.21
